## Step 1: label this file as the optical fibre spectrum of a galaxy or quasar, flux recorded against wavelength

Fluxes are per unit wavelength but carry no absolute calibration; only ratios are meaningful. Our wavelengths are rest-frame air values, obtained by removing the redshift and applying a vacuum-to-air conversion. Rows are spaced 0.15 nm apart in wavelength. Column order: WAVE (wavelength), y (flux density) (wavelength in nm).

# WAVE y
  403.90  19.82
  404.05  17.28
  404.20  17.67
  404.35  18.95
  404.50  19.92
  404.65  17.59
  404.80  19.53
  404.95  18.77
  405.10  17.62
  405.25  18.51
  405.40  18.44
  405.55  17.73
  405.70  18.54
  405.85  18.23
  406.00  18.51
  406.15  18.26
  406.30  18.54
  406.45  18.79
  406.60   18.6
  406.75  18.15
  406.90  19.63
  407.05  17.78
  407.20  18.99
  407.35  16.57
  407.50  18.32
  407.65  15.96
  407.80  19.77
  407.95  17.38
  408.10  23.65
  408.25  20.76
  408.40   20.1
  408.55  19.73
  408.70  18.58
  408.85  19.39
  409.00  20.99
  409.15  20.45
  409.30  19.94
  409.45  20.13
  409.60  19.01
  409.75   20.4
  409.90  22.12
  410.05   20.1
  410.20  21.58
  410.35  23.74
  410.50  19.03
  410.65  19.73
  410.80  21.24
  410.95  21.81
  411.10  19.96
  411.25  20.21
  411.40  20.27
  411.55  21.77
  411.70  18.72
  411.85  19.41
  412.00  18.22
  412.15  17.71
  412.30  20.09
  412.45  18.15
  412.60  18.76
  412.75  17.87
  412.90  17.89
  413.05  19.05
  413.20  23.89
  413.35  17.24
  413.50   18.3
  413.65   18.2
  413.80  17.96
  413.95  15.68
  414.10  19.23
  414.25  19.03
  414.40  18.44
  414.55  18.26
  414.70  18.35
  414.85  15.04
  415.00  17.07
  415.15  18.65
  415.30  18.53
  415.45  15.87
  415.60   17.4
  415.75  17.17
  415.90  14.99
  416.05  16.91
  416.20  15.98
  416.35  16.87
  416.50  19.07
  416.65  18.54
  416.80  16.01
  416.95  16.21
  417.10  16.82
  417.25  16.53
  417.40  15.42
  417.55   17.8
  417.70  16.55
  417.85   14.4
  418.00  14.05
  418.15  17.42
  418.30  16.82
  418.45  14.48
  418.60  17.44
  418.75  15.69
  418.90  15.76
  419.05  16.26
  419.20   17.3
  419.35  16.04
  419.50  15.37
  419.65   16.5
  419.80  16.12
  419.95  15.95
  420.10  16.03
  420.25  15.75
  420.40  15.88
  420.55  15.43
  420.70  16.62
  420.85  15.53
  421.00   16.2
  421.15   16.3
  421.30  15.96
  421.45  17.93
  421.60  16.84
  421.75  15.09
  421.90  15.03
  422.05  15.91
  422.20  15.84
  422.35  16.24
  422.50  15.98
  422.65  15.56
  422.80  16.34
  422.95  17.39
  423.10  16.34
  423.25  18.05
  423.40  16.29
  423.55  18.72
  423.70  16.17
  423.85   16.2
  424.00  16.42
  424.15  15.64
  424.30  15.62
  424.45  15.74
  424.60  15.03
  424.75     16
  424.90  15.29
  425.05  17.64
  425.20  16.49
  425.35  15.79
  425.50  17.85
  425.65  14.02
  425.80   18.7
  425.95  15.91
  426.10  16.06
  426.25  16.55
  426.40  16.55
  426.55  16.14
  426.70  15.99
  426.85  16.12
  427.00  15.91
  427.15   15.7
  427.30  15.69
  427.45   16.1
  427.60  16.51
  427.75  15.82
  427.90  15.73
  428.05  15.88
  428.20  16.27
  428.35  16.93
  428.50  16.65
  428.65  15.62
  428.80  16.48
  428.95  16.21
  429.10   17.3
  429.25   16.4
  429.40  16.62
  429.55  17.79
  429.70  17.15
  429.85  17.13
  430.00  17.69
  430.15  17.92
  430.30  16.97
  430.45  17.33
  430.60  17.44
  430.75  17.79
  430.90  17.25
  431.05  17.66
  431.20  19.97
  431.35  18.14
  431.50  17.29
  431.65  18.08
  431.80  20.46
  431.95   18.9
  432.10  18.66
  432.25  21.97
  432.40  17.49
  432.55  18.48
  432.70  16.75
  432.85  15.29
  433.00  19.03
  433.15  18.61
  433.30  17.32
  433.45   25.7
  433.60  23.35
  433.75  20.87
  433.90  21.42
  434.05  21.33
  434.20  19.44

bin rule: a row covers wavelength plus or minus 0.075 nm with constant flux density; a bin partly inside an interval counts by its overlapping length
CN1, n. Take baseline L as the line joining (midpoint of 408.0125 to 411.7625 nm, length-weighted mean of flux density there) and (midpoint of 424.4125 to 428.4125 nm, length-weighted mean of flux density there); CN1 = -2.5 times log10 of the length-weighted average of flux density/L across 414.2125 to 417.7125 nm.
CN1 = 0.11 mag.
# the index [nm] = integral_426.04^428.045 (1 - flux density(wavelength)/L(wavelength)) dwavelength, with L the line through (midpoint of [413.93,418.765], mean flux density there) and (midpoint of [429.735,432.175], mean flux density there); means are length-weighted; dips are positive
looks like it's 0.19 nm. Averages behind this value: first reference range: 16.9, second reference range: 18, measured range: 16.1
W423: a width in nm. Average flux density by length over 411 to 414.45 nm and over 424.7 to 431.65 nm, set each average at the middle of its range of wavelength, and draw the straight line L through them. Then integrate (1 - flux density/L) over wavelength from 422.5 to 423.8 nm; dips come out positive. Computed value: 0.05 nm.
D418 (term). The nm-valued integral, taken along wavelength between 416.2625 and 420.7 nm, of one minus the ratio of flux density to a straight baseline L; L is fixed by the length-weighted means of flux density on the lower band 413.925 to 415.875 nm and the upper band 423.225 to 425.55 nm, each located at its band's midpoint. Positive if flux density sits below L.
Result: 0.22 nm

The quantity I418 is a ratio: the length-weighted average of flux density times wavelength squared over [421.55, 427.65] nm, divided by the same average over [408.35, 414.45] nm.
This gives 0.9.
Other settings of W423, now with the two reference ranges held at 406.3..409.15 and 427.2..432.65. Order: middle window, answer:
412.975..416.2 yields 0.13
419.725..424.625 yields 0.48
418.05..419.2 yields 0.12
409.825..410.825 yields -0.12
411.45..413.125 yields -0.01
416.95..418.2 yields 0.15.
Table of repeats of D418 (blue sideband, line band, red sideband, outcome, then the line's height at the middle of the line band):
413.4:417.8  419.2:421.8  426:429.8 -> 0.12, 16.9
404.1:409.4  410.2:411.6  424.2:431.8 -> -0.19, 18.4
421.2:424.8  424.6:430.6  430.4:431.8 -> 0.27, 17.3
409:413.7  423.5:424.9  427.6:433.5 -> 0.18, 18.4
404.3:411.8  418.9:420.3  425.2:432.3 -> 0.15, 18.1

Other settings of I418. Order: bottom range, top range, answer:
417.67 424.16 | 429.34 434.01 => 1.21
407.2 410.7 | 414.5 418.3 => 0.88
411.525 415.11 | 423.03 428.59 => 0.94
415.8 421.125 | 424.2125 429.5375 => 1.04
